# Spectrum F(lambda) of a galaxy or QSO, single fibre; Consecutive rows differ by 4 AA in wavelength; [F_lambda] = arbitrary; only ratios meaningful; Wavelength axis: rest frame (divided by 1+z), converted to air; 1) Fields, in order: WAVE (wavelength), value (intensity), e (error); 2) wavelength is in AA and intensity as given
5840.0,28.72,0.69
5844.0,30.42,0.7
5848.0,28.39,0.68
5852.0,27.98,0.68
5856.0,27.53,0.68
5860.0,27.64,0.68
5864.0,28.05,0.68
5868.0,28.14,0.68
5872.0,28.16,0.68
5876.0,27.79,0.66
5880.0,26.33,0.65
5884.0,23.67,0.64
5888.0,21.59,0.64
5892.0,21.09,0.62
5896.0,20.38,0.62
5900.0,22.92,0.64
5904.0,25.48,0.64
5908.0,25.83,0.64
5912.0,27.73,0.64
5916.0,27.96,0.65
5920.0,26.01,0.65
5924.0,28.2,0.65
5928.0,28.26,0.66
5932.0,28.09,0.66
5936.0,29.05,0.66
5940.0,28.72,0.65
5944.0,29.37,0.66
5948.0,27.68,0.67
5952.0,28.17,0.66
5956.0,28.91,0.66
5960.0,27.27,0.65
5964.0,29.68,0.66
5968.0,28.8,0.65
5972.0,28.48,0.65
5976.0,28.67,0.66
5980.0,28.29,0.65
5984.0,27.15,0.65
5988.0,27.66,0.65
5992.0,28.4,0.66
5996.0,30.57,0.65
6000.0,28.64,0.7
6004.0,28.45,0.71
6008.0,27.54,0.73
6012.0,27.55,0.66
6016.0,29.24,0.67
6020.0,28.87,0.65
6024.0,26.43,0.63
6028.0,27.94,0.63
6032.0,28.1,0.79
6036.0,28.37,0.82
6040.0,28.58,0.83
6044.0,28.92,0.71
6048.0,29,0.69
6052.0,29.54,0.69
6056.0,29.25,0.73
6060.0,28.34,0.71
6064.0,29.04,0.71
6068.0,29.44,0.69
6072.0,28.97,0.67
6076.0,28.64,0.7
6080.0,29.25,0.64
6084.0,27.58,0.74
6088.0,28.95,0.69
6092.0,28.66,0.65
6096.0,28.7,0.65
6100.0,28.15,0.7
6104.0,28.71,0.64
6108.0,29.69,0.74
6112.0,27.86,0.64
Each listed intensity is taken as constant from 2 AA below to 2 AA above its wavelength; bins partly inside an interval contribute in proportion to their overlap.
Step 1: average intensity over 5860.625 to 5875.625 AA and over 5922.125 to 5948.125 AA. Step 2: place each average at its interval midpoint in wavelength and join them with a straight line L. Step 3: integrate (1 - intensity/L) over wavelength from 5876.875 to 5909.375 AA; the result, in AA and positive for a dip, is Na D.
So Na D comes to 5.4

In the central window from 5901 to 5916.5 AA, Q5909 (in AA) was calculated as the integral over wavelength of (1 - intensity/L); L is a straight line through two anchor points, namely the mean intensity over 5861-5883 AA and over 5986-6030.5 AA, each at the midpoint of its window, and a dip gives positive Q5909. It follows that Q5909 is 0.7 AA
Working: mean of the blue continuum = 27.5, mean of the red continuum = 28.3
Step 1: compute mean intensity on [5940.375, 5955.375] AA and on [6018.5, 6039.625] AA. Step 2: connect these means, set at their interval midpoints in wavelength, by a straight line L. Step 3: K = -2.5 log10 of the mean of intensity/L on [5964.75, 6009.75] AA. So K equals -0.01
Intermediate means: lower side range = 28.5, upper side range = 28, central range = 28.5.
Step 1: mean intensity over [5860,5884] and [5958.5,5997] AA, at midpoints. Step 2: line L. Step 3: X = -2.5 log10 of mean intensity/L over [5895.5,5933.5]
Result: 0.06 mag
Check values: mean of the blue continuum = 27.4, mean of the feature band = 26.3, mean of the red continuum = 28.5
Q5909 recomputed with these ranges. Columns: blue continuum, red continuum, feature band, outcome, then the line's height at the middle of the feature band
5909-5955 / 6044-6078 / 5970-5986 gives 0.2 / 28.4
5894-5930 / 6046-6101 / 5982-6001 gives -0.8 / 27.3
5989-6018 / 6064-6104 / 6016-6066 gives 0.2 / 28.7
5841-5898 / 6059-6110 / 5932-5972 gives -2.0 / 27.2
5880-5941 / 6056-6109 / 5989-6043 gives -1.6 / 27.6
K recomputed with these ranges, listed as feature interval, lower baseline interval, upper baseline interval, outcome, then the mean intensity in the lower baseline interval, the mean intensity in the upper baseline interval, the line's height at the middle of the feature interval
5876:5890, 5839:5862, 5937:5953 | 0.17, 28.4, 28.5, 28.5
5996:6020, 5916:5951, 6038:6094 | 0.00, 28.2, 28.9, 28.6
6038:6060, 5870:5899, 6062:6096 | -0.03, 24.1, 28.8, 28.1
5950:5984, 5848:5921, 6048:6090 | -0.05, 25.9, 28.9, 27.2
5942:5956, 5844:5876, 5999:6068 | -0.01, 28.1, 28.5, 28.3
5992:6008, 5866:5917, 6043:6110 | -0.06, 25.1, 28.9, 27.3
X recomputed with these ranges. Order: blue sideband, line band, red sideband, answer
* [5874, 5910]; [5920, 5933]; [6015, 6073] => -0.118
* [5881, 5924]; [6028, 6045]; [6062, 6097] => -0.025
